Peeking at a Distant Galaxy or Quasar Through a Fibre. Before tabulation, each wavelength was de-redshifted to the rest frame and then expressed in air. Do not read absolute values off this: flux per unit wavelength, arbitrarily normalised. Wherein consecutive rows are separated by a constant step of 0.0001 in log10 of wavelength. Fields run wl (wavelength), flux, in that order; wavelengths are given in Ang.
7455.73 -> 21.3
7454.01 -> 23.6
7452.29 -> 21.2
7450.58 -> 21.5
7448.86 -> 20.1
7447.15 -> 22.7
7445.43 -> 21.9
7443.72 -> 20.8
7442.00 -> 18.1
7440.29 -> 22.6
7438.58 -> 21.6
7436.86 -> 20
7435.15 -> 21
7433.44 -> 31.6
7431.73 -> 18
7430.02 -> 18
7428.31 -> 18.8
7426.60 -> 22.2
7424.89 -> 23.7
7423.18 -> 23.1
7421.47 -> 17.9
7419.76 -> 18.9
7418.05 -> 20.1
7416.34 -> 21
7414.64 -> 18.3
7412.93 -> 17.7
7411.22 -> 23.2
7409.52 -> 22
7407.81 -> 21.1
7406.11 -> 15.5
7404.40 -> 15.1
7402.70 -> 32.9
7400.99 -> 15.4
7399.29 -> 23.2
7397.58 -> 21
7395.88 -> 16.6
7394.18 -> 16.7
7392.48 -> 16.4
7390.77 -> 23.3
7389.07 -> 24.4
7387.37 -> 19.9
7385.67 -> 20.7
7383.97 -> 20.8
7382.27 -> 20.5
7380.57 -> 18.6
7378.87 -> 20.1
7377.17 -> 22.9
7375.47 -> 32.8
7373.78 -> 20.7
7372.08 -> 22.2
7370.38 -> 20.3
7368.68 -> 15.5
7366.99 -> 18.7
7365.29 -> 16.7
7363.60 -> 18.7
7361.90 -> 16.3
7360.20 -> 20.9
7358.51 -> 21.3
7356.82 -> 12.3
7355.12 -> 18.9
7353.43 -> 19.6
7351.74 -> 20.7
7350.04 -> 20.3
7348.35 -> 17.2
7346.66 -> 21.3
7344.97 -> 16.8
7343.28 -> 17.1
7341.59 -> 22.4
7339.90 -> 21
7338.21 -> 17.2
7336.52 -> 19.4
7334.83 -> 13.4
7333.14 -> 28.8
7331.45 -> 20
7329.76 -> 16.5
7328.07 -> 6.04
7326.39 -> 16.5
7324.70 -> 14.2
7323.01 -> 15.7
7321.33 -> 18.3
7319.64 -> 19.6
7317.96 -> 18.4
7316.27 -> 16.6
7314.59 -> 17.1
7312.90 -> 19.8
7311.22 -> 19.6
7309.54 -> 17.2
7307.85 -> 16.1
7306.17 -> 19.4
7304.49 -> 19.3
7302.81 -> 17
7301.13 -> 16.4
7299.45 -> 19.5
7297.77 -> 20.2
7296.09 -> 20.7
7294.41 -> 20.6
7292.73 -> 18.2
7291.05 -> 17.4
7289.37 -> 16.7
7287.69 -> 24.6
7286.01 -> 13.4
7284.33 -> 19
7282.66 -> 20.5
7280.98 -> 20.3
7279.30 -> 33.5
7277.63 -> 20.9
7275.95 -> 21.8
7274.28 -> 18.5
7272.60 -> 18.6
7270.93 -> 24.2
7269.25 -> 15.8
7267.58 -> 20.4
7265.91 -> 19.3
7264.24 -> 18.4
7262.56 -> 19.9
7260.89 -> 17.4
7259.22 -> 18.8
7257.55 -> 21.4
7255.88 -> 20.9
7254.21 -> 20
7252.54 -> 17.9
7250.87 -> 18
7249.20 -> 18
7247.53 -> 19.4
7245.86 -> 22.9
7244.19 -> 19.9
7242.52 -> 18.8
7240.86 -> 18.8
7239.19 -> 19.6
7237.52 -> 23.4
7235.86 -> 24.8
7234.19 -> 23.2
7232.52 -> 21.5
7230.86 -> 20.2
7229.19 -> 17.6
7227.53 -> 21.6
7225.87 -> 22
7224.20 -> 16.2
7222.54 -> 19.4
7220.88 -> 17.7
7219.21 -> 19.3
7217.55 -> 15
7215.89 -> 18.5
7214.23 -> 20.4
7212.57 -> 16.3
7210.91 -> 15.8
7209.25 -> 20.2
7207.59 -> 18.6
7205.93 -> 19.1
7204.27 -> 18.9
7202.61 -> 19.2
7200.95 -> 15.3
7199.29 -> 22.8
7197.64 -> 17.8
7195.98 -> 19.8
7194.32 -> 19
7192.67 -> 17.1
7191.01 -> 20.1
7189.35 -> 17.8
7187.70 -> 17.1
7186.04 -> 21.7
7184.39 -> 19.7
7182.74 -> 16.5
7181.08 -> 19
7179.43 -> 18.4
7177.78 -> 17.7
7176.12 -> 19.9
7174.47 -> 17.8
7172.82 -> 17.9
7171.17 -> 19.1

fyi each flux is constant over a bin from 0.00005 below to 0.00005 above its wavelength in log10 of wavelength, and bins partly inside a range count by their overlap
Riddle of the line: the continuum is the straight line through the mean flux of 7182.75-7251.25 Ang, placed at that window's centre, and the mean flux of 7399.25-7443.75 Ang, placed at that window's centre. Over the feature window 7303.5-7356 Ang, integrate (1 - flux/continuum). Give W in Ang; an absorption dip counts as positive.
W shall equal 5.0 Ang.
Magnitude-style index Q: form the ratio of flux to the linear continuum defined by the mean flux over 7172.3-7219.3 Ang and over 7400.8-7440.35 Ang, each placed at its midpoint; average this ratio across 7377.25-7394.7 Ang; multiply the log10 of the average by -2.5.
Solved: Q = 0.01 mag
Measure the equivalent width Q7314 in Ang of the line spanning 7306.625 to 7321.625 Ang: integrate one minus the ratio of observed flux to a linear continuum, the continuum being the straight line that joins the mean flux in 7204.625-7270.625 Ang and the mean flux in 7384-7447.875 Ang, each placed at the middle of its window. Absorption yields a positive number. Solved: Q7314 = 1.4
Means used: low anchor 19.4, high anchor 20.7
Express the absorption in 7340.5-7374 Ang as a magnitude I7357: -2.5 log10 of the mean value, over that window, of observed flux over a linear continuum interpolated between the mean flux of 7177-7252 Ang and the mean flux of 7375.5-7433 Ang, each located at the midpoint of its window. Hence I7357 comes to 0.07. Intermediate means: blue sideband 19.2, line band 18.9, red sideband 20.5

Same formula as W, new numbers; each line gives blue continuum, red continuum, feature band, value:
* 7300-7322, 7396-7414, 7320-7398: 0.9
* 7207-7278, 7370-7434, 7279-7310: 1.1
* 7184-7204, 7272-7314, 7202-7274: -1.0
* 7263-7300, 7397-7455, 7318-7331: 3.0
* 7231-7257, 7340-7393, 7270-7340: 4.9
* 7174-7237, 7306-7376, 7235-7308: -3.9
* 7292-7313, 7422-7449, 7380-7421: 1.3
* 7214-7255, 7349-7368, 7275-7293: -1.3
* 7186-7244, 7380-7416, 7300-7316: 1.4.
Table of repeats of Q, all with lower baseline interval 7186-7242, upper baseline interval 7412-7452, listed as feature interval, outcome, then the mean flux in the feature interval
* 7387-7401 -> 0.04 mag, 19.9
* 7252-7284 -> -0.04 mag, 20.5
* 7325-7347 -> 0.12 mag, 18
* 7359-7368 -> 0.11 mag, 18.3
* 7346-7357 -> 0.07 mag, 18.9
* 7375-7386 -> -0.08 mag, 22.1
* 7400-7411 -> 0.01 mag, 20.5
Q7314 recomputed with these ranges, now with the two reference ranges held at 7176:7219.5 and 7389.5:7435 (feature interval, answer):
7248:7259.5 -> -0.16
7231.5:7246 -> -1.88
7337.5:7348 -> 0.33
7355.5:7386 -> 0.22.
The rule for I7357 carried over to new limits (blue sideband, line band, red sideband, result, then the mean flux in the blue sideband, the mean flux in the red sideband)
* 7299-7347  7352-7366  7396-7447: 0.044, 17.9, 20.8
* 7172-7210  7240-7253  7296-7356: -0.040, 18.8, 18.3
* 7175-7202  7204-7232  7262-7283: 0.048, 18.7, 21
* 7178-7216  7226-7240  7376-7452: -0.136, 18.6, 20.7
